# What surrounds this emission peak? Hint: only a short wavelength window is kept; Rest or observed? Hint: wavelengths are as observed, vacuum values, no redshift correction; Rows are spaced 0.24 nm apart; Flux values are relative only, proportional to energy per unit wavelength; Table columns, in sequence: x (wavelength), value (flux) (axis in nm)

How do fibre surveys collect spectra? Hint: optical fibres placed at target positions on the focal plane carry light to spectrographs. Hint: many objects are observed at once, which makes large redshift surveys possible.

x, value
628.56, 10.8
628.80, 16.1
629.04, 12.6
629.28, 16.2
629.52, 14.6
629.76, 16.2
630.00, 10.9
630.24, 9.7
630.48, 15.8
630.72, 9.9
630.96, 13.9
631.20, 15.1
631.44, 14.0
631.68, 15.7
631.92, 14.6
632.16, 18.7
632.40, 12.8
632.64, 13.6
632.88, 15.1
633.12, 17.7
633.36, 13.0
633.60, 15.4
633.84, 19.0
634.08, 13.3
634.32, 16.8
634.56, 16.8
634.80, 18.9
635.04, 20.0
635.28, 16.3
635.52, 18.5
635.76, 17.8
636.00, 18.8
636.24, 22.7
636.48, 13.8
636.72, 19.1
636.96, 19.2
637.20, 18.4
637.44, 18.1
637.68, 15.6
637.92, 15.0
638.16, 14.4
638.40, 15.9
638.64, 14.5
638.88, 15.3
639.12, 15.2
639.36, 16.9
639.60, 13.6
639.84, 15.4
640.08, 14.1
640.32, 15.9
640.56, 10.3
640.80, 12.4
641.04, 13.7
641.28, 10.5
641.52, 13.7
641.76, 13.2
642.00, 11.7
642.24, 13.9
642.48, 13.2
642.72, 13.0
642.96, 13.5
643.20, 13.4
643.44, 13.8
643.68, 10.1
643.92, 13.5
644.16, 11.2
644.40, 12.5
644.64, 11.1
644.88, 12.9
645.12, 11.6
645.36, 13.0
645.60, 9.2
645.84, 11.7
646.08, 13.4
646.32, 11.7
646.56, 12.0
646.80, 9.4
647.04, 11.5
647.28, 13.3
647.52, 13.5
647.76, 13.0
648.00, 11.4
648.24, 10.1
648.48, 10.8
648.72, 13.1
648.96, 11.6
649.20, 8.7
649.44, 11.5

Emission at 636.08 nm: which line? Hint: C III] 1909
